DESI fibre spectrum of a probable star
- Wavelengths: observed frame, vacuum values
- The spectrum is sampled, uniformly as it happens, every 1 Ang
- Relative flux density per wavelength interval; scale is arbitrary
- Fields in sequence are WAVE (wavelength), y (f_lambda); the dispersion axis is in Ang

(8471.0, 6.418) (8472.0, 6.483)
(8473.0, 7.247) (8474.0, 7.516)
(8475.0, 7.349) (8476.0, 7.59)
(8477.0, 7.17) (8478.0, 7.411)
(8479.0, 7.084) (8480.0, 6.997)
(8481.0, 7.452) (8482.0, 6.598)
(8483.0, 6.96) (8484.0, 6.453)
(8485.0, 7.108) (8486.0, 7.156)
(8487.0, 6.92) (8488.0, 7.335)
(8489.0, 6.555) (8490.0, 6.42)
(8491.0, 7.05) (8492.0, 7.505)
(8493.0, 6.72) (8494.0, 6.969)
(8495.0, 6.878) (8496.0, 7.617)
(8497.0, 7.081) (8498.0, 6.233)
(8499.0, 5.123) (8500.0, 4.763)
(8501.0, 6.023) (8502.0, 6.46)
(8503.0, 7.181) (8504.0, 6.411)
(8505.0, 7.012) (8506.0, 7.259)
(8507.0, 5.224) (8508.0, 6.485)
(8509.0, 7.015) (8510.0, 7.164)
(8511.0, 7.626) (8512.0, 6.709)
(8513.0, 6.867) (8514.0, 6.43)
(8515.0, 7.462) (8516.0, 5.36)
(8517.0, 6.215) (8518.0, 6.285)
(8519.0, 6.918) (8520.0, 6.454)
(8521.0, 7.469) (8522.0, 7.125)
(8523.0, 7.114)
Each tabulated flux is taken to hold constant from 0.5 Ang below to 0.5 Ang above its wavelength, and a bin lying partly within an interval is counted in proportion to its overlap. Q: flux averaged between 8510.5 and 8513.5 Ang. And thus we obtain 7.07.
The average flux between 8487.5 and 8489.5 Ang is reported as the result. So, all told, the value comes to 6.95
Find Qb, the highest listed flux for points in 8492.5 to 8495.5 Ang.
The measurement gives 6.969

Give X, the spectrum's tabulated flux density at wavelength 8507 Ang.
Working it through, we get 5.224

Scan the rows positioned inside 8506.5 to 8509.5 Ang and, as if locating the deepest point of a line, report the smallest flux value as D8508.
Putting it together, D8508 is 5.224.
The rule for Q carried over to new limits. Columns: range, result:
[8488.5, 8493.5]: 6.85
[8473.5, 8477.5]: 7.41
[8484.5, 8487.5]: 7.06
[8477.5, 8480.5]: 7.16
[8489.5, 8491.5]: 6.73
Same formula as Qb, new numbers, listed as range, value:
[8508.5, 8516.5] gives 7.626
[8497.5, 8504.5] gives 7.181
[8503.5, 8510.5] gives 7.259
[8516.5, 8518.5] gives 6.285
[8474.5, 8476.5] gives 7.59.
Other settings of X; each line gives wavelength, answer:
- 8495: 6.878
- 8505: 7.012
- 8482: 6.598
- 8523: 7.114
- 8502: 6.46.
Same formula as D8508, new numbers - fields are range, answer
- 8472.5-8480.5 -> 6.997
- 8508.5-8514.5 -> 6.43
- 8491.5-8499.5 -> 5.123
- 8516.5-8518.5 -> 6.215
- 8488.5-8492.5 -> 6.42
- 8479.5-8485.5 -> 6.453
